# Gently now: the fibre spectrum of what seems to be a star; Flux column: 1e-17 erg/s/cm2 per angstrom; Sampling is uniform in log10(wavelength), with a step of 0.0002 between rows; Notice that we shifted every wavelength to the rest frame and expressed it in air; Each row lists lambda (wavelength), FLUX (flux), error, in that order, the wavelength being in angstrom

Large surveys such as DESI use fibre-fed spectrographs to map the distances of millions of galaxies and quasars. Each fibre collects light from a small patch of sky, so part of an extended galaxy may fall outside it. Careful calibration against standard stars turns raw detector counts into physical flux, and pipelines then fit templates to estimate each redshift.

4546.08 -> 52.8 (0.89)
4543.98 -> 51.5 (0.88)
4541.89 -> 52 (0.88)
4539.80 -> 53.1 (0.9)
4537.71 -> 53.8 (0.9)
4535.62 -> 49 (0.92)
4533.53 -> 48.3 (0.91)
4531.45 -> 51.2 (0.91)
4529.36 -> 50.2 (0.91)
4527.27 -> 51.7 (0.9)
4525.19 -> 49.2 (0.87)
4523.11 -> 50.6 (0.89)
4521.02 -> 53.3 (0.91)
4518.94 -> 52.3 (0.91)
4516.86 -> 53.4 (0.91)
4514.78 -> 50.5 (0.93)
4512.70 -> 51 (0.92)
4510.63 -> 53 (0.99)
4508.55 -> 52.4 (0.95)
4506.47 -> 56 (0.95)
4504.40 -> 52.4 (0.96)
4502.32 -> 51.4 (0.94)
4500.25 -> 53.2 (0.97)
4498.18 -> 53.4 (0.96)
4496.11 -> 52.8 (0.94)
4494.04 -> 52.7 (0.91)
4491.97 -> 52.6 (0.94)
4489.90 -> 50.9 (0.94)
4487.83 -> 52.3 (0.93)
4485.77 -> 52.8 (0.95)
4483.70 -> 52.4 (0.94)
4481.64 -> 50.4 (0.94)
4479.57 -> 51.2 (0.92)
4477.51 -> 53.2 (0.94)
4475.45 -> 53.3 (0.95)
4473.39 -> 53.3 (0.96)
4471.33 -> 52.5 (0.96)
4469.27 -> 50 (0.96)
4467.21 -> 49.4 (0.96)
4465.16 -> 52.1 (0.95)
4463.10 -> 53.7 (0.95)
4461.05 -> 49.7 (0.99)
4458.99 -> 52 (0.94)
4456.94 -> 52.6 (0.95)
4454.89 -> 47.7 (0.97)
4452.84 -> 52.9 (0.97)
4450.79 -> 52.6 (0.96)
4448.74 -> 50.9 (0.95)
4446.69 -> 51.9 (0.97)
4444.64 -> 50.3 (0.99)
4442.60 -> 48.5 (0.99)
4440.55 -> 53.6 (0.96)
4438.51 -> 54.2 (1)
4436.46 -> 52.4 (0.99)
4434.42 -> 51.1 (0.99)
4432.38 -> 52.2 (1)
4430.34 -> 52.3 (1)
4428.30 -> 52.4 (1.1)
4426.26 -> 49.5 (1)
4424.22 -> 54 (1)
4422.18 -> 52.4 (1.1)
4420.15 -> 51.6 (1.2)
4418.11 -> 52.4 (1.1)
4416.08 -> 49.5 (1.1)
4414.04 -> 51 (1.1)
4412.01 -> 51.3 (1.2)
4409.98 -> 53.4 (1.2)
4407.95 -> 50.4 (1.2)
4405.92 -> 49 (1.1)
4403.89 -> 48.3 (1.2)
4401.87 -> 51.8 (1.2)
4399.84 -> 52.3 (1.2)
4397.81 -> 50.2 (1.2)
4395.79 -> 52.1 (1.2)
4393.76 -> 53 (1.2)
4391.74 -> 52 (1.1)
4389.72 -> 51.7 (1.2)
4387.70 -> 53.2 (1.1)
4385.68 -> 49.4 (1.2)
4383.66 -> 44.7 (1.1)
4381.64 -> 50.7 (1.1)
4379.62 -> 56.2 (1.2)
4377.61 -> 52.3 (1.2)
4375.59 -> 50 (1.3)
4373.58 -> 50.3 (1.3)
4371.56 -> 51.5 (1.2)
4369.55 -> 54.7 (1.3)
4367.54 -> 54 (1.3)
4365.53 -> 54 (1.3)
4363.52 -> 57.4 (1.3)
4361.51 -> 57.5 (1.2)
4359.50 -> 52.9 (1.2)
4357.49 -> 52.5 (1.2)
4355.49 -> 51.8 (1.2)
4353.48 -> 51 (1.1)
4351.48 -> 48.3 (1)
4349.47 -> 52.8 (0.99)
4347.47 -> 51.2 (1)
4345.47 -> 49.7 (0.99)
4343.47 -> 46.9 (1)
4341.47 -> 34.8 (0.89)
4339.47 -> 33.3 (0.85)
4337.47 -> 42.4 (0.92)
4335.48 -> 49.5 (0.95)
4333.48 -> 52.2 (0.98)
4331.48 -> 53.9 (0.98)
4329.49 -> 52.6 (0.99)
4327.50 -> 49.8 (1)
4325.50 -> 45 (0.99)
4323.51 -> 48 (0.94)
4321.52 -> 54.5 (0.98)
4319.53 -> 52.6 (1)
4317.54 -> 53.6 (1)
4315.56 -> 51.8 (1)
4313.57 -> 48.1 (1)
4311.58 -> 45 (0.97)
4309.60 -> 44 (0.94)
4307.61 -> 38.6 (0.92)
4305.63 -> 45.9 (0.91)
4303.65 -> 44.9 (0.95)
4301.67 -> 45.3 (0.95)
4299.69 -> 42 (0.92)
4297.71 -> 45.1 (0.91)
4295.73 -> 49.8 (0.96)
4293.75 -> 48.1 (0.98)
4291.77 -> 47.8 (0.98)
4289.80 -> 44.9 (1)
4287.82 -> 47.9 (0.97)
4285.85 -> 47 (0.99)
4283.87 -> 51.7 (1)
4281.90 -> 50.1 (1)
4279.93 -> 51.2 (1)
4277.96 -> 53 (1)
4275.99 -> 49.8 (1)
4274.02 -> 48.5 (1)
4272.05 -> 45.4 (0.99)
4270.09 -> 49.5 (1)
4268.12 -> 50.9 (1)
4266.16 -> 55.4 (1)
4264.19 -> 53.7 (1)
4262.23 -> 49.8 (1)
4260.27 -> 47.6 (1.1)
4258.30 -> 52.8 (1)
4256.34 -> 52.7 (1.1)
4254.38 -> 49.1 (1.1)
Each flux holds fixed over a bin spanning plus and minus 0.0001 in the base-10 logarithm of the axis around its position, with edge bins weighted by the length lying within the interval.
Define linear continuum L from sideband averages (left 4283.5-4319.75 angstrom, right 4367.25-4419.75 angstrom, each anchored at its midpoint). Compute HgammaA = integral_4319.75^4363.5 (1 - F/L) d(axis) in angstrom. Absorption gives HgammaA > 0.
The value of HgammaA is -0.46 angstrom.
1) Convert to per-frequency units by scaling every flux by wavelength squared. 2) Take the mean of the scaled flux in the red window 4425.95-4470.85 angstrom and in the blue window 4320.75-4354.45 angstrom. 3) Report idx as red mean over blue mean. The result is 1.13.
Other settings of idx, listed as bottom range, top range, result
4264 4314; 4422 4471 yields 1.16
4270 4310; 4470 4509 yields 1.22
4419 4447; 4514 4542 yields 1.03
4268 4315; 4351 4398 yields 1.15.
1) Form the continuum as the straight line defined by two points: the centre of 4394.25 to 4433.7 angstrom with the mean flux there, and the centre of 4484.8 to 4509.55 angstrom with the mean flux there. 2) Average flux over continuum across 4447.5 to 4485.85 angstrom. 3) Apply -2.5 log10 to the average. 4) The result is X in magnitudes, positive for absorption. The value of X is 0.01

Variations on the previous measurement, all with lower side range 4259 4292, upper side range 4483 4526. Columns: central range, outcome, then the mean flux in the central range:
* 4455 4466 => 0.004 mag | 51.7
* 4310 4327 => 0.013 mag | 49.6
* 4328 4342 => 0.098 mag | 46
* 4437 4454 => -0.004 mag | 51.8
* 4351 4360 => -0.016 mag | 51.4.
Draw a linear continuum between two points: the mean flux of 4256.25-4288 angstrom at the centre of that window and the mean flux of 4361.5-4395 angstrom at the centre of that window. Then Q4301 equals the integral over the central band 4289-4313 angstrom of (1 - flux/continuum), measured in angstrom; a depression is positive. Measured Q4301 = 2.7 angstrom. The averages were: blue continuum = 50.4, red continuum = 52.4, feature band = 45.2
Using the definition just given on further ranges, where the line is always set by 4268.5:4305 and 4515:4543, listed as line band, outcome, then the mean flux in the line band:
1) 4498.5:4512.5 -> -0.5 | 53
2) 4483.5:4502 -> -0.6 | 52.5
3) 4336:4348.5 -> 1.4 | 43.4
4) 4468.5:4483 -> -0.4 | 52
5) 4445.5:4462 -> -0.3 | 51.3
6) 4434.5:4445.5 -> -0.4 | 51.8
